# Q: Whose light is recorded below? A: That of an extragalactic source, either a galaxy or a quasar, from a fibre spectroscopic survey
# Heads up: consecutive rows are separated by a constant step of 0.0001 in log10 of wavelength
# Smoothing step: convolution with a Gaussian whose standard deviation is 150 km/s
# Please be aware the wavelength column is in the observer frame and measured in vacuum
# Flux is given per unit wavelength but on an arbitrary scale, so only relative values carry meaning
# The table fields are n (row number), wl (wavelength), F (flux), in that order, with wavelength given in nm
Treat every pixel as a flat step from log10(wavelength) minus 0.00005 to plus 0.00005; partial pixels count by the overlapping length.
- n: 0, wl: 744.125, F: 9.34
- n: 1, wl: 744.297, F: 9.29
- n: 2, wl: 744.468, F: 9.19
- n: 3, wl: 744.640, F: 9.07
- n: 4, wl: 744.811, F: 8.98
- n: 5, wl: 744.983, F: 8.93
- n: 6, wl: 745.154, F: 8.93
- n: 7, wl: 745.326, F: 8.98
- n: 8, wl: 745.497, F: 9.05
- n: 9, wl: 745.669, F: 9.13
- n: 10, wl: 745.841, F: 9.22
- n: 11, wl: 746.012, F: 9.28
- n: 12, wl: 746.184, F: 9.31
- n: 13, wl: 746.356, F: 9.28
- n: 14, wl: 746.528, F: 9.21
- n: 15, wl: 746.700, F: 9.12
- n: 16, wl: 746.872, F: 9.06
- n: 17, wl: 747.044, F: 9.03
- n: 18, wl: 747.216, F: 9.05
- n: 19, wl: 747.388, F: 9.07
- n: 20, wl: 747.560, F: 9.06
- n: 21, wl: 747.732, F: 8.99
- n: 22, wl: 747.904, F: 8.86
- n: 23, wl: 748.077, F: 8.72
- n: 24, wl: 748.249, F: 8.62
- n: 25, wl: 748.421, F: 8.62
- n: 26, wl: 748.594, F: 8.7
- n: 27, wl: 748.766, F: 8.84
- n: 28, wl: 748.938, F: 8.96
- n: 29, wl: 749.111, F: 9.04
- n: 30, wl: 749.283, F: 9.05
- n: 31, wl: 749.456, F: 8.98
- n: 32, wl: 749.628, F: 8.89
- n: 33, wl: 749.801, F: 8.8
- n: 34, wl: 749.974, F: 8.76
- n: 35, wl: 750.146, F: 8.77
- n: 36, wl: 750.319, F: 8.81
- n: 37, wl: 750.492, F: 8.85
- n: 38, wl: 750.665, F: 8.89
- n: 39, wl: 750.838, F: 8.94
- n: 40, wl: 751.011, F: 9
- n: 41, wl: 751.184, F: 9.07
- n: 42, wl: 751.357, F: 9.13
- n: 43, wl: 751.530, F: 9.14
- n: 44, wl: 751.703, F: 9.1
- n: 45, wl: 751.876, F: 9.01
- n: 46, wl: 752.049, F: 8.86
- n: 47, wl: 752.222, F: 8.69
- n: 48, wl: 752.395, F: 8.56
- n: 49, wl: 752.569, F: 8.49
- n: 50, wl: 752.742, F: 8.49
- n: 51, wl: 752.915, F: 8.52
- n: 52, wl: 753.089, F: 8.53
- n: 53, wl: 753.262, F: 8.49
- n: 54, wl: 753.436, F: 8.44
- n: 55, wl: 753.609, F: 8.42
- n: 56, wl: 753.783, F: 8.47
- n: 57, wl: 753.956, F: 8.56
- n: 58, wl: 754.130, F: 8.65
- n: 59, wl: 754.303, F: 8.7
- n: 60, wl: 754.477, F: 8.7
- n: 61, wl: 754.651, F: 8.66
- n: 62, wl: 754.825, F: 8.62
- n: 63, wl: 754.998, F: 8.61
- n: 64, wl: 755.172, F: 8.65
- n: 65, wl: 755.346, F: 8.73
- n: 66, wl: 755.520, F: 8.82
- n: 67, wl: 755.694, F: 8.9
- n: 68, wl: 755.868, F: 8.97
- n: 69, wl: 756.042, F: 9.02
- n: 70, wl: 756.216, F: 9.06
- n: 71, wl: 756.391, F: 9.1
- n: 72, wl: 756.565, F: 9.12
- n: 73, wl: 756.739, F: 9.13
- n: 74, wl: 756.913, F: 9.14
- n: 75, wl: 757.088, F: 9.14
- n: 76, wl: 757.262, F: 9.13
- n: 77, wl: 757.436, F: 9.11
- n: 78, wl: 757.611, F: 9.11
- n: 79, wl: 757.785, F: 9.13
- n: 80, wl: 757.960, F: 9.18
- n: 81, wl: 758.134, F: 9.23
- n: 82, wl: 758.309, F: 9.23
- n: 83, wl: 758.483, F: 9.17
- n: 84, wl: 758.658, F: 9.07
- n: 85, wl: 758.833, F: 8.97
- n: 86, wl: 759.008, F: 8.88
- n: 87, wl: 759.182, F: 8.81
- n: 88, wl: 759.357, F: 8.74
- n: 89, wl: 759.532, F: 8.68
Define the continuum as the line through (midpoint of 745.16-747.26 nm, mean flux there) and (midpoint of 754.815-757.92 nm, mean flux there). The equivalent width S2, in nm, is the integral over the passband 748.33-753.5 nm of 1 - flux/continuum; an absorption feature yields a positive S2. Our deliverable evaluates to 0.14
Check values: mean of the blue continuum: 9.14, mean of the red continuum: 8.98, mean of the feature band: 8.81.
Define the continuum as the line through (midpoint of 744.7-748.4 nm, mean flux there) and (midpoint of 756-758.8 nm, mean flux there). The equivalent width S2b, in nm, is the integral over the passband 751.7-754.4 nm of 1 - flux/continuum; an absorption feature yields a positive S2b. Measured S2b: 0.143 nm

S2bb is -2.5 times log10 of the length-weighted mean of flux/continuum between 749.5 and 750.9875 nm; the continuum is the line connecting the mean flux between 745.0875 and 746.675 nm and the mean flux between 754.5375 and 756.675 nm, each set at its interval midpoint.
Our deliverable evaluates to 0.02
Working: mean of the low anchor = 9.15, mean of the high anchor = 8.86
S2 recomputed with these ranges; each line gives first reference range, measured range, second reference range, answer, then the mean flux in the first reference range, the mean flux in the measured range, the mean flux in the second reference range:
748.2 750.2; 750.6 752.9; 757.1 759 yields 0.02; 8.84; 8.86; 9.12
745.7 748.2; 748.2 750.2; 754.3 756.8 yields 0.04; 9.08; 8.84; 8.85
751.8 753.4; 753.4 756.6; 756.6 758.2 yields 0.05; 8.62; 8.75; 9.15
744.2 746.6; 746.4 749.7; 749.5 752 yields 0.03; 9.13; 8.95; 8.94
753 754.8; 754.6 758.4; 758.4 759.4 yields -0.10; 8.56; 9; 8.95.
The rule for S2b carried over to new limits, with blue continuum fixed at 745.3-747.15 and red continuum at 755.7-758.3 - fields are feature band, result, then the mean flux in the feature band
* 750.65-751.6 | 0.01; 9.03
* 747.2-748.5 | 0.04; 8.87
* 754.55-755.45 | 0.05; 8.66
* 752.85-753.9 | 0.07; 8.48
